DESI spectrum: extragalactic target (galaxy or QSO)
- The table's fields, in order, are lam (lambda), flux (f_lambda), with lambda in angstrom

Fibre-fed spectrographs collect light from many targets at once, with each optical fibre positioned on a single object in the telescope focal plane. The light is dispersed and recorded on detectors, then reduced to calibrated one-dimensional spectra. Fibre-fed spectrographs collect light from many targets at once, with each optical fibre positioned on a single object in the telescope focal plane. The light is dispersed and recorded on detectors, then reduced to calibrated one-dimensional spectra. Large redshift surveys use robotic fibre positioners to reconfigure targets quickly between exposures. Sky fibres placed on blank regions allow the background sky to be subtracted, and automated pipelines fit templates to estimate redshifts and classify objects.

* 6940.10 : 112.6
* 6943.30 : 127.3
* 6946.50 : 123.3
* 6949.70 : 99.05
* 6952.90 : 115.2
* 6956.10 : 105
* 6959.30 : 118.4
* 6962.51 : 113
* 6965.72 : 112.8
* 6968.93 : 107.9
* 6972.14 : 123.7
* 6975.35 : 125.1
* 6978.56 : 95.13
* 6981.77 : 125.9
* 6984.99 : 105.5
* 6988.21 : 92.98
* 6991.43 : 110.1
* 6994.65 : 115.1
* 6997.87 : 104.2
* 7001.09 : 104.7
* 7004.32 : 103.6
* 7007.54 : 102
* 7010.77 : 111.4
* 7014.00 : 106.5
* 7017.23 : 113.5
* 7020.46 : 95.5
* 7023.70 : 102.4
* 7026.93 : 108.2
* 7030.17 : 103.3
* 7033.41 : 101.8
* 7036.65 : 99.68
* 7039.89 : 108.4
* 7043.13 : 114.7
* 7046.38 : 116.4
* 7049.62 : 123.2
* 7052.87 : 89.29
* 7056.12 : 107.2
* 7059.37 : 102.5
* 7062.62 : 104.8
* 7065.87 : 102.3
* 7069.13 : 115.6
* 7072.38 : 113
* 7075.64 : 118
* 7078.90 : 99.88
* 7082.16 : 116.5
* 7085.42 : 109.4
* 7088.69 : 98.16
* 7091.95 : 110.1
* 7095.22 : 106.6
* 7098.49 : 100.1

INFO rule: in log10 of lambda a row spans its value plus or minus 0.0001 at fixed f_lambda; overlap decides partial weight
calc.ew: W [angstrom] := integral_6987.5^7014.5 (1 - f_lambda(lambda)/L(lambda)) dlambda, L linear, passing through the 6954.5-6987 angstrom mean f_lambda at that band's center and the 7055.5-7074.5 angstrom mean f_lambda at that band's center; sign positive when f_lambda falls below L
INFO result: 1.3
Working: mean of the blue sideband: 113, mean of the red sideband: 108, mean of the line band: 106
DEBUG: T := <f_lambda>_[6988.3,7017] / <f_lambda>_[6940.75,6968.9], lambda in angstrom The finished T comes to 0.94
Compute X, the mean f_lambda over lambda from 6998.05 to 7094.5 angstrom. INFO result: 107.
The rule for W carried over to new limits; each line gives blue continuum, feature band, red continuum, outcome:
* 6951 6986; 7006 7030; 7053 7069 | 0.6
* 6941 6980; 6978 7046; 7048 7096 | 2.9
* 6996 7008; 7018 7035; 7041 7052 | 1.2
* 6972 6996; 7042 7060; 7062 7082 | 0.2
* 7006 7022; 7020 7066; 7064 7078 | 1.3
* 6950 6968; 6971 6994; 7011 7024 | -0.4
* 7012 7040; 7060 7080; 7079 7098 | -0.5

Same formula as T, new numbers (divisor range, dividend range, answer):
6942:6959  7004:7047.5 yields 0.93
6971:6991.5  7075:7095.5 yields 0.97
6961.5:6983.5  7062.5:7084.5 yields 0.96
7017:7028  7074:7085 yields 1.07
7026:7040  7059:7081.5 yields 1.05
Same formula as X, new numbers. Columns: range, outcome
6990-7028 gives 106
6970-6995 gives 111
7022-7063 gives 106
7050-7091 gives 107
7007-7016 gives 107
